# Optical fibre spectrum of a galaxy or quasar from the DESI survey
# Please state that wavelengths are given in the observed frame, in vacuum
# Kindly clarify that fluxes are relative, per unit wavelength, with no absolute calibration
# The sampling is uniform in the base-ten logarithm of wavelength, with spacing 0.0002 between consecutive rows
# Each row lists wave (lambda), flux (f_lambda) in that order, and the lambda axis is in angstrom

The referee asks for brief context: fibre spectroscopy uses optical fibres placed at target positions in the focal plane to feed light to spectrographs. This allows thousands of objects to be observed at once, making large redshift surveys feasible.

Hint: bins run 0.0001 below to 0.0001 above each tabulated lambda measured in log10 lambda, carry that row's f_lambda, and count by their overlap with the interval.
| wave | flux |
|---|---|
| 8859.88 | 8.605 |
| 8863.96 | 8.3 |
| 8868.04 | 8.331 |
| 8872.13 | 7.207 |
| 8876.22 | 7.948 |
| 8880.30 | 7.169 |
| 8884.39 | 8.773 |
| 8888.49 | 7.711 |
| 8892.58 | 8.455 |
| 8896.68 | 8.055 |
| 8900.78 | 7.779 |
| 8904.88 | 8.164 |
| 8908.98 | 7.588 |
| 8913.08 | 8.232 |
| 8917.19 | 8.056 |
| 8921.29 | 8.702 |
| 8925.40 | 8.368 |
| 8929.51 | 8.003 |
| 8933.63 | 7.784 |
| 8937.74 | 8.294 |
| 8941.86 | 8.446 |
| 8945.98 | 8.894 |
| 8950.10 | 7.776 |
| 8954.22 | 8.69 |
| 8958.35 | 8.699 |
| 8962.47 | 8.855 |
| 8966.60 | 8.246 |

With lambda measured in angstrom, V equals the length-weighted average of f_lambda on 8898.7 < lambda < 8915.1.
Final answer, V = 7.94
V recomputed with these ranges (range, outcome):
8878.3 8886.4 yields 7.97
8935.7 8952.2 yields 8.35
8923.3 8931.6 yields 8.18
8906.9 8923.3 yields 8.15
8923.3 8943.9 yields 8.18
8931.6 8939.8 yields 8.04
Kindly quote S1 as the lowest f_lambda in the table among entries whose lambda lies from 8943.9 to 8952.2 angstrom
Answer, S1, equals 7.776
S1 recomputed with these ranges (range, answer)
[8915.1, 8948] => 7.784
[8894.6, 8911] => 7.588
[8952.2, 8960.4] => 8.69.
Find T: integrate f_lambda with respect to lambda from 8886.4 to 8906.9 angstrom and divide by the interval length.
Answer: 8.03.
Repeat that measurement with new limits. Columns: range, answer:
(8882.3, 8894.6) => 8.31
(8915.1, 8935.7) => 8.18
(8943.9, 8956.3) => 8.45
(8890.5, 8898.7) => 8.25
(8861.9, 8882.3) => 7.79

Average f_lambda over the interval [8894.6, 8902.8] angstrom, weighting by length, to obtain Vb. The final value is 7.91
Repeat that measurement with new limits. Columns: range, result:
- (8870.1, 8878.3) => 7.58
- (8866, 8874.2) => 7.76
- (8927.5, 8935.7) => 7.89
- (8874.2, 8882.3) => 7.57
